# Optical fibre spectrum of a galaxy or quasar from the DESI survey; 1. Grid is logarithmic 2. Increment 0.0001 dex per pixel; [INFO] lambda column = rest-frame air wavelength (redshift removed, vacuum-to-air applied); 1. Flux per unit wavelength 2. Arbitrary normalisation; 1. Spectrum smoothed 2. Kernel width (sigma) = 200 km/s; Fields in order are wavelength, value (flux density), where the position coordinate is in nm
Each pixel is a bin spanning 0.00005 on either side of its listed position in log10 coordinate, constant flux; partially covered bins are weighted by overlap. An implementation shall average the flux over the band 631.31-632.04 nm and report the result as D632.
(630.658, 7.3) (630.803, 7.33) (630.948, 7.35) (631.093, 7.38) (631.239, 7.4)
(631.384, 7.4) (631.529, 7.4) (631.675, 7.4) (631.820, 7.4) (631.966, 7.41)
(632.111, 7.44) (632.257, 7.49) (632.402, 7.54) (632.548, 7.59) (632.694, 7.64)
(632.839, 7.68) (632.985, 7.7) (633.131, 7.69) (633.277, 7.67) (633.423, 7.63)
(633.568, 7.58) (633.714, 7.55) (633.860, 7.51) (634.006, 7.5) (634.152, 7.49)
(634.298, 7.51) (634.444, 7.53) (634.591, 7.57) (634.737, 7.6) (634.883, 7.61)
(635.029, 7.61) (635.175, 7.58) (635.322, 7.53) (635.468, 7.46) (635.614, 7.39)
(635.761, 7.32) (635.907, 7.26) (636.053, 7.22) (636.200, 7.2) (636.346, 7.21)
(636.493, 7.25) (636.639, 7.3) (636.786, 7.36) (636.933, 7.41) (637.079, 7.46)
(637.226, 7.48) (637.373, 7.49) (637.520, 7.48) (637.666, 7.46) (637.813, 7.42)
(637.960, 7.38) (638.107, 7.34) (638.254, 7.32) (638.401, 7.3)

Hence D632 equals 7.41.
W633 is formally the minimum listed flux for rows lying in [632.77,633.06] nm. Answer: 7.68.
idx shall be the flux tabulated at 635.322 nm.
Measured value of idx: 7.53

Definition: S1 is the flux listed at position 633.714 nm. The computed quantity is 7.55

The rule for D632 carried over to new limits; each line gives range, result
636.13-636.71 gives 7.25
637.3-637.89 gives 7.47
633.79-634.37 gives 7.5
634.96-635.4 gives 7.57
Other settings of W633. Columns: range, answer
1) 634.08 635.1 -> 7.49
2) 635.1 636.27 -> 7.2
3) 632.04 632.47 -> 7.44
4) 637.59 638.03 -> 7.38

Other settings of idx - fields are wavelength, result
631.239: 7.4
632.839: 7.68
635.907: 7.26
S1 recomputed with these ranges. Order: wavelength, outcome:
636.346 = 7.21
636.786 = 7.36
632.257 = 7.49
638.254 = 7.32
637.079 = 7.46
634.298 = 7.51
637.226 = 7.48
